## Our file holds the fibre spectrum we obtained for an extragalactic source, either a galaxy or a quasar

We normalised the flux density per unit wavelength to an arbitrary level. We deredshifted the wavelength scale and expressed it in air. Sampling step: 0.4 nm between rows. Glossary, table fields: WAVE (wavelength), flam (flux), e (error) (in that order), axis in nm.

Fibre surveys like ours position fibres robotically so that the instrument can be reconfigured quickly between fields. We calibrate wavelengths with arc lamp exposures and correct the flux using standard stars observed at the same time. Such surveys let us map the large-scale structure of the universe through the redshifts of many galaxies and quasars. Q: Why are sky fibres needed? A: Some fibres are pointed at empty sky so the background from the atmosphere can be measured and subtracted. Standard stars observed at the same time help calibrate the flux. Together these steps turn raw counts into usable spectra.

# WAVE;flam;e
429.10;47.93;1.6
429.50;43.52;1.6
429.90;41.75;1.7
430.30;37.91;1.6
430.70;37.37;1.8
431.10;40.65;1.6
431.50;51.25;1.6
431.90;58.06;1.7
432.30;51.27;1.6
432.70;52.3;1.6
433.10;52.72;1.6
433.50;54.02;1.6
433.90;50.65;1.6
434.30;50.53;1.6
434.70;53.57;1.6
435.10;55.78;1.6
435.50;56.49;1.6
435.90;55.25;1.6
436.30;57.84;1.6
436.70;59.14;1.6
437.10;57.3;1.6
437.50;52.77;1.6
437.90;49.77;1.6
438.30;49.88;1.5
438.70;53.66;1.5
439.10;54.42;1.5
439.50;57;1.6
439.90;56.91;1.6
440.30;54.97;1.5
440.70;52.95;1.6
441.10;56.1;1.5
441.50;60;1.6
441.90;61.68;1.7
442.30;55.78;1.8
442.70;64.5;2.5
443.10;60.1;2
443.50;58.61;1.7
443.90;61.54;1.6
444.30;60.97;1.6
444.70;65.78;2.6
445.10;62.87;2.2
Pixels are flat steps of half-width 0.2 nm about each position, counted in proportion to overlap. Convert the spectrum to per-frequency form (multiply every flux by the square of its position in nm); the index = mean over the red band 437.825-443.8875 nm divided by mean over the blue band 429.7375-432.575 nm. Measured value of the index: 1.30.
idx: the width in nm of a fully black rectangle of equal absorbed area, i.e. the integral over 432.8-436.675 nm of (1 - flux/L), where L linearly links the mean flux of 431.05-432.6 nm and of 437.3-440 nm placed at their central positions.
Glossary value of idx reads -0.15 nm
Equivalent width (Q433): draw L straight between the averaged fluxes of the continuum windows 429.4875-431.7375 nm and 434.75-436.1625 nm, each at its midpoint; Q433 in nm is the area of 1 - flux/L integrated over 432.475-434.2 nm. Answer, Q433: -0.088 nm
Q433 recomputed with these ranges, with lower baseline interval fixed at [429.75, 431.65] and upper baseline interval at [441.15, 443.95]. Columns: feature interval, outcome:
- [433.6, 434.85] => -0.12 nm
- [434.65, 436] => -0.19 nm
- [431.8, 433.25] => -0.29 nm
